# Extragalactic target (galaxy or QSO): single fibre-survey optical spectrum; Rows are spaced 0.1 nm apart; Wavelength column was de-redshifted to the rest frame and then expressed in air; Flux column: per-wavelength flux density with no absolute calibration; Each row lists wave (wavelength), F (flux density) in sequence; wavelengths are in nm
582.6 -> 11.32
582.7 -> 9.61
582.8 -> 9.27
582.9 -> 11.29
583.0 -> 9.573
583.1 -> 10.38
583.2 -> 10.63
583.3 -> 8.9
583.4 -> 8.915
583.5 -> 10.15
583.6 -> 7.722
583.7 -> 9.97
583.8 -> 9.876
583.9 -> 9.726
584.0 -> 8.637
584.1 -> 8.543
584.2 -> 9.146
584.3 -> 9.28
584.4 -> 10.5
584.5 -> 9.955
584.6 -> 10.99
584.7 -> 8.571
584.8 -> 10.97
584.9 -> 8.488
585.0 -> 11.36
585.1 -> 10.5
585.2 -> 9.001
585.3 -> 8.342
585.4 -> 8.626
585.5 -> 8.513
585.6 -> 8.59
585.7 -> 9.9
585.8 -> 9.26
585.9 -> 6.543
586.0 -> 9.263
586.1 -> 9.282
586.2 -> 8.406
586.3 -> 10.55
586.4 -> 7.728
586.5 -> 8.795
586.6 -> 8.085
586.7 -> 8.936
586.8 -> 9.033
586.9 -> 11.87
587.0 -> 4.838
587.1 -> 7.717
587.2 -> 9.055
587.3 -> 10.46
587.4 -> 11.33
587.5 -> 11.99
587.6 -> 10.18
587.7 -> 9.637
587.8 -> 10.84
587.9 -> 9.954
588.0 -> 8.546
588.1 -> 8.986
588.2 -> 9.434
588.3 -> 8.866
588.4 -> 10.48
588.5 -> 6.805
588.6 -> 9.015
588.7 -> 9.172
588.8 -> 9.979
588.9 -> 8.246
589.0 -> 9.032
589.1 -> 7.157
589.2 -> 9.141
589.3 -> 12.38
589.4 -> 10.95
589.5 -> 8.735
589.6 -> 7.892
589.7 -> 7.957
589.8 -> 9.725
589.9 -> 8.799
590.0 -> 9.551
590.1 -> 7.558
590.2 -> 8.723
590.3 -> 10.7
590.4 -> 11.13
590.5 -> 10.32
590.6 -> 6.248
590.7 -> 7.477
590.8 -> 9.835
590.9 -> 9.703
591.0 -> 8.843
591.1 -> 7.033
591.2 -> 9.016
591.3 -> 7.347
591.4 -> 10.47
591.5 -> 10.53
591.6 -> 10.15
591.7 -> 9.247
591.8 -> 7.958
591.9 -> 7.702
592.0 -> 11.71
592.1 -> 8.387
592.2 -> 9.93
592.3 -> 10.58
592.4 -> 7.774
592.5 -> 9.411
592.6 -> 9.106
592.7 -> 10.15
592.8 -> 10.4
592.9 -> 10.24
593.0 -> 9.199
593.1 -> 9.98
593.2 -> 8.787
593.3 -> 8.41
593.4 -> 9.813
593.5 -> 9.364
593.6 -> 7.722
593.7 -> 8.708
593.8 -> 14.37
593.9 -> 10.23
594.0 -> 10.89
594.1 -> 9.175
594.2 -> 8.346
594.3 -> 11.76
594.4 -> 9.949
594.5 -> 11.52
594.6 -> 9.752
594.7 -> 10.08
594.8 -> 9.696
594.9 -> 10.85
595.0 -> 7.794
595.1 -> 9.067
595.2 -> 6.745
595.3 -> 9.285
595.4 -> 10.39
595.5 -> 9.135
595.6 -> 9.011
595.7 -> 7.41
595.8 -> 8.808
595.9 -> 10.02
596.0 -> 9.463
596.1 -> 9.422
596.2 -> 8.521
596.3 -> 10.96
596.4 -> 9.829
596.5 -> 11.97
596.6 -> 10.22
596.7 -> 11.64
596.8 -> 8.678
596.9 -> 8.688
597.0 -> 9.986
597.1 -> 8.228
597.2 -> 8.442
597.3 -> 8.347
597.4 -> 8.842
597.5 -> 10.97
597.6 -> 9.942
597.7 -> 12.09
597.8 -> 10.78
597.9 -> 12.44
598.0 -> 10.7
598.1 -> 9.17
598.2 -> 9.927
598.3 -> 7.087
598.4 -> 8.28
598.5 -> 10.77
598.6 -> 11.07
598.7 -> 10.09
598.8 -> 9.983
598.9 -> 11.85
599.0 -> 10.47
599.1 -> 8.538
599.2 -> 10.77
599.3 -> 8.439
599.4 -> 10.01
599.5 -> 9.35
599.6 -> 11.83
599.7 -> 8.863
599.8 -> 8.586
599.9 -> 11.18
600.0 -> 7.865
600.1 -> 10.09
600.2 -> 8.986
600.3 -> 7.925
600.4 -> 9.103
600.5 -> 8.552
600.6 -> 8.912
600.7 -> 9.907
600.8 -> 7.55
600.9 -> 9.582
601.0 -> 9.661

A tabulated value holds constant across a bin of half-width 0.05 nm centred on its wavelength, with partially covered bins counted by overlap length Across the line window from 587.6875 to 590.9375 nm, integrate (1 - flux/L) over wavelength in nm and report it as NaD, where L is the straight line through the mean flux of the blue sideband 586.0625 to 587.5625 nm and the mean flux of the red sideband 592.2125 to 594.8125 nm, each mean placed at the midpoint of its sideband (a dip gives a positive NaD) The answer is 0.09 nm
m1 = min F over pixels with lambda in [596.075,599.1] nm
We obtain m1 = 7.087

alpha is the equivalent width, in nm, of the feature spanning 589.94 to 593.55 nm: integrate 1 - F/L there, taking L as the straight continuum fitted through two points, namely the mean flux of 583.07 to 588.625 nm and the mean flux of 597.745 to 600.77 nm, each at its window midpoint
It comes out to 0.09 nm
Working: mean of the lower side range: 9.32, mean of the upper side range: 9.71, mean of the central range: 9.24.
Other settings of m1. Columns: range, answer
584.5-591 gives 4.838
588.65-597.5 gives 6.248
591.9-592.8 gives 7.774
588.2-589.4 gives 6.805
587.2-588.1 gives 8.546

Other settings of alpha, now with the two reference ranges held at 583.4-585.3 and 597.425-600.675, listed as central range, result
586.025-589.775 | 0.16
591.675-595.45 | 0.05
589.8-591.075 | 0.08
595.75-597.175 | 0.01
